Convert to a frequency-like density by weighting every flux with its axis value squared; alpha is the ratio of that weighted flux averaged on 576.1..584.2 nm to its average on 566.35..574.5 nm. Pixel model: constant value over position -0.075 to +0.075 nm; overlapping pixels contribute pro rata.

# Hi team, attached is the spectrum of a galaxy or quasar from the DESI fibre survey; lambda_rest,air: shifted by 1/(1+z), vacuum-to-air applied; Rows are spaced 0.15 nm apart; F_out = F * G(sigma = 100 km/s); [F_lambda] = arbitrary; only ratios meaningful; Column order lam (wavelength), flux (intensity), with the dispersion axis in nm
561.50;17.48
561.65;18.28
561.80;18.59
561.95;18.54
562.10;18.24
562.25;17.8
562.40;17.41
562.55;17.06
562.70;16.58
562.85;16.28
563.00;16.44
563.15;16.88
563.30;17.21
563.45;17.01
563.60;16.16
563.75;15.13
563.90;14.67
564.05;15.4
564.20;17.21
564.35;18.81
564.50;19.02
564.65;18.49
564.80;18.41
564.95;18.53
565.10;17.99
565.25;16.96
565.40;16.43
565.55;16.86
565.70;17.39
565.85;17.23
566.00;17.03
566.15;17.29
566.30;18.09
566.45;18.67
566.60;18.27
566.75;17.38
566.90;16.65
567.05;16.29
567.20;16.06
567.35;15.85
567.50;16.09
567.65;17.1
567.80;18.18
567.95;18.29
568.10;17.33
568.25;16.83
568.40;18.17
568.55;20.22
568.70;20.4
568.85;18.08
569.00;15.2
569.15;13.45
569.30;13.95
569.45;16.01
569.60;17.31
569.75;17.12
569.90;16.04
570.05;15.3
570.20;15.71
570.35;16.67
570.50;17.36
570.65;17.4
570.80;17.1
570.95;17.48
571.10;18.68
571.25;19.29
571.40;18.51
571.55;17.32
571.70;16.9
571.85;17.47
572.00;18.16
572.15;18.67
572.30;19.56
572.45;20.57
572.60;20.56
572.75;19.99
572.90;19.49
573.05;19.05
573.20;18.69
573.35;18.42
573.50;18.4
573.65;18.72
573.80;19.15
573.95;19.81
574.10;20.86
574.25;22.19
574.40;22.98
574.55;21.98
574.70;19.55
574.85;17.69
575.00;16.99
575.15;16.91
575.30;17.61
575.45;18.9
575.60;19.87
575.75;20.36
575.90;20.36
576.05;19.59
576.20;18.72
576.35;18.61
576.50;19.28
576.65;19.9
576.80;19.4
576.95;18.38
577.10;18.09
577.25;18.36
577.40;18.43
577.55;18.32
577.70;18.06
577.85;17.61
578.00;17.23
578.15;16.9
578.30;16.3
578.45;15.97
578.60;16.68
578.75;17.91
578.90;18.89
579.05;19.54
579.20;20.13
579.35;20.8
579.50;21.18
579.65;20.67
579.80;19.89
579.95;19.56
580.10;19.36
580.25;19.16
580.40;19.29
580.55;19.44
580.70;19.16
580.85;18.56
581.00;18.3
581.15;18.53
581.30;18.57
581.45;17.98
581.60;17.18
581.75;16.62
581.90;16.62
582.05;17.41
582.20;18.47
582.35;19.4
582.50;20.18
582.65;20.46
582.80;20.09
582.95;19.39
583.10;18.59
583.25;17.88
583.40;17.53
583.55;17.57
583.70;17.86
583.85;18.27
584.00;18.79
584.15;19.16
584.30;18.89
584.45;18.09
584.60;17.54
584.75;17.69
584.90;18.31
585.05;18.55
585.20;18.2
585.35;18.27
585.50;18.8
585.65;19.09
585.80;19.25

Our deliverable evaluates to 1.07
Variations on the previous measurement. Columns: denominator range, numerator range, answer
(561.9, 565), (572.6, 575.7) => 1.17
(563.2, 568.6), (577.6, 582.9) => 1.13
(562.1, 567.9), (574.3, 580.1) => 1.15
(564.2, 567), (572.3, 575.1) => 1.14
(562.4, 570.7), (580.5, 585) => 1.14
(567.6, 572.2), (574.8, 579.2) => 1.09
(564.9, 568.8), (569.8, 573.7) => 1.05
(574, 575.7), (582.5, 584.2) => 0.98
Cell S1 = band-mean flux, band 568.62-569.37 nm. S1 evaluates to 16.3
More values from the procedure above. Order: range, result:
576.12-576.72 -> 19.1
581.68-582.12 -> 16.9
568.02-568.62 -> 18.1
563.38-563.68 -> 16.6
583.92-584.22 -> 19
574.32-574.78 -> 21.5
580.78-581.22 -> 18.5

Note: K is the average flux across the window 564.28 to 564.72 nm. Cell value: 18.8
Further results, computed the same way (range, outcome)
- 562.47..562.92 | 16.7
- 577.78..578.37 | 17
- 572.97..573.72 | 18.7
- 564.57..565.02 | 18.5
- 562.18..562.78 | 17.2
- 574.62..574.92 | 18.7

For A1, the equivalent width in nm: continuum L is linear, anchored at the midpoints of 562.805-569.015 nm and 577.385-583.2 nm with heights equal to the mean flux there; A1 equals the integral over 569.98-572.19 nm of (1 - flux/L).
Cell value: 0.04 nm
